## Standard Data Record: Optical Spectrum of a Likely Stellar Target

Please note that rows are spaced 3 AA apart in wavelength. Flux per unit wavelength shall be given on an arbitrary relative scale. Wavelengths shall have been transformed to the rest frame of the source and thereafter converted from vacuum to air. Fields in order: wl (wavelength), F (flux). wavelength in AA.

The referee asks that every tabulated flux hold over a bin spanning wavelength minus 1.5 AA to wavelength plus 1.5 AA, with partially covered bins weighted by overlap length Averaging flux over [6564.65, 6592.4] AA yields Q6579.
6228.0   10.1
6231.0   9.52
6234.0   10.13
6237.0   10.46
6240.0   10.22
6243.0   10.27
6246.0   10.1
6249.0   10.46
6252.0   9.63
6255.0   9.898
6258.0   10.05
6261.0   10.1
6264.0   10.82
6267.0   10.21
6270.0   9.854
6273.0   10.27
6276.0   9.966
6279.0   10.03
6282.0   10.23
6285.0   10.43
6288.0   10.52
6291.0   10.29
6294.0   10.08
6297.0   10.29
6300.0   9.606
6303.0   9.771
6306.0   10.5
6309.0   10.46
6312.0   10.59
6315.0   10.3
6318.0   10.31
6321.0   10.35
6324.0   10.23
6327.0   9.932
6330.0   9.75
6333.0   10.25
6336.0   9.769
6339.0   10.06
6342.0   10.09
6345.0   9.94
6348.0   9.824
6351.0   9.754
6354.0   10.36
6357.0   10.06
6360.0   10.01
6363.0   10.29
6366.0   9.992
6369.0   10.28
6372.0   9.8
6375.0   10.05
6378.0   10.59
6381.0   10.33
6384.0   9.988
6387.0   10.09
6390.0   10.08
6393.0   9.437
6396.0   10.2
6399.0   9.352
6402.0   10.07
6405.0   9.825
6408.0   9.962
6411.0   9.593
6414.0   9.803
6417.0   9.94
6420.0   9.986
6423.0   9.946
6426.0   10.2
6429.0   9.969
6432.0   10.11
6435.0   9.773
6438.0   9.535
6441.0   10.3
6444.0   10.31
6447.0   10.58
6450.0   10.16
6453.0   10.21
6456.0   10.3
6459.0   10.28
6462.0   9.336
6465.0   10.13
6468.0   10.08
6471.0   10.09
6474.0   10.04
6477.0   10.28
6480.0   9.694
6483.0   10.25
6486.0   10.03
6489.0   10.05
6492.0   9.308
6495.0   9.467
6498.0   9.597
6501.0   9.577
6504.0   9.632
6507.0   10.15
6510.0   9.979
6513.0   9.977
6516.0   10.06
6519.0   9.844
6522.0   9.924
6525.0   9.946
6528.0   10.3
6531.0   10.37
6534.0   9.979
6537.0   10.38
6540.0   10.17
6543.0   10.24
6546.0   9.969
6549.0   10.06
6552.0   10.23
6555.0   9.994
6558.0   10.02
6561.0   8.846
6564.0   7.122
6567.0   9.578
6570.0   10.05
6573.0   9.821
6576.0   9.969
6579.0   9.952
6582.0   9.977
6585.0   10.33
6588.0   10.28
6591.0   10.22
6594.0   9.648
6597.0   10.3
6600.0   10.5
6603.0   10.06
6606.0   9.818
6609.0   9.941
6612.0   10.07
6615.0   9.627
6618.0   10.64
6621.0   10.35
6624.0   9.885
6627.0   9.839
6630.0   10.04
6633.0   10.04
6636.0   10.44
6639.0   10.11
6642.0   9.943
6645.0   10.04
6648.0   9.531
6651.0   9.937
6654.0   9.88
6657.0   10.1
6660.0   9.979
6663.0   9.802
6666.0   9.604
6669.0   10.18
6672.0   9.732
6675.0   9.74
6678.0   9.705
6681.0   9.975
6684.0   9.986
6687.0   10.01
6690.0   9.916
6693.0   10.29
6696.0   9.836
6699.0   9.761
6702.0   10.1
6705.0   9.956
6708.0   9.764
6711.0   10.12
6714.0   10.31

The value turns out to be 9.93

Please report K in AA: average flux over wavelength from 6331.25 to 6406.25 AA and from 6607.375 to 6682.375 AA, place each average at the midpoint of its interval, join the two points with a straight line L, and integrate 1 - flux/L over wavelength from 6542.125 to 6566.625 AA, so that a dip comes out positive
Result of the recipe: 1.08 AA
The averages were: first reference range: 10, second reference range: 9.96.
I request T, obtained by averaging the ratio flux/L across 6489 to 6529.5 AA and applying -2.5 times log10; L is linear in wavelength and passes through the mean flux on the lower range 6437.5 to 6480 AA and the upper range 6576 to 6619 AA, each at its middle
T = 0.03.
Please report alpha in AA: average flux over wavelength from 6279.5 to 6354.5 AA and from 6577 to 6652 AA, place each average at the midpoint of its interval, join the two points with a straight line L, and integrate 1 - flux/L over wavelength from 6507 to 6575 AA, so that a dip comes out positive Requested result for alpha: 1.5 AA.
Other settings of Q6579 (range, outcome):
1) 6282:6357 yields 10.1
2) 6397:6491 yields 10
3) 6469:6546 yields 9.97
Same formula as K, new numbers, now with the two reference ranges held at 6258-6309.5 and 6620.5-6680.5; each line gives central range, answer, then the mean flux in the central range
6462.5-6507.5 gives 0.8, 9.87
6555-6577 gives 1.4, 9.37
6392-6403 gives 0.4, 9.77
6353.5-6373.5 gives 0.1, 10.1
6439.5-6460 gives -0.5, 10.3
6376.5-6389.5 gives -0.1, 10.2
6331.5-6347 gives 0.2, 10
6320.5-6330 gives 0.1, 10.1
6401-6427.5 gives 0.5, 9.92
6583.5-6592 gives -0.3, 10.3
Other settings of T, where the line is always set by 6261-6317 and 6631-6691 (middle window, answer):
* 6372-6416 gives 0.021 mag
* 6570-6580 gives 0.008 mag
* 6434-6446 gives 0.010 mag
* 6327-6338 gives 0.029 mag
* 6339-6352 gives 0.028 mag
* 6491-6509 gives 0.047 mag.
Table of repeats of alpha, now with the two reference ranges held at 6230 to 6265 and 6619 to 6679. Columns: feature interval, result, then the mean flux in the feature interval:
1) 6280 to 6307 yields -0.18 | 10.2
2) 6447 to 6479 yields -0.22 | 10.1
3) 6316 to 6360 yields 0.20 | 10.1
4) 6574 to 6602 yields -0.40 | 10.1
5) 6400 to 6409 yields 0.13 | 9.92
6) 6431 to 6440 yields 0.21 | 9.82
